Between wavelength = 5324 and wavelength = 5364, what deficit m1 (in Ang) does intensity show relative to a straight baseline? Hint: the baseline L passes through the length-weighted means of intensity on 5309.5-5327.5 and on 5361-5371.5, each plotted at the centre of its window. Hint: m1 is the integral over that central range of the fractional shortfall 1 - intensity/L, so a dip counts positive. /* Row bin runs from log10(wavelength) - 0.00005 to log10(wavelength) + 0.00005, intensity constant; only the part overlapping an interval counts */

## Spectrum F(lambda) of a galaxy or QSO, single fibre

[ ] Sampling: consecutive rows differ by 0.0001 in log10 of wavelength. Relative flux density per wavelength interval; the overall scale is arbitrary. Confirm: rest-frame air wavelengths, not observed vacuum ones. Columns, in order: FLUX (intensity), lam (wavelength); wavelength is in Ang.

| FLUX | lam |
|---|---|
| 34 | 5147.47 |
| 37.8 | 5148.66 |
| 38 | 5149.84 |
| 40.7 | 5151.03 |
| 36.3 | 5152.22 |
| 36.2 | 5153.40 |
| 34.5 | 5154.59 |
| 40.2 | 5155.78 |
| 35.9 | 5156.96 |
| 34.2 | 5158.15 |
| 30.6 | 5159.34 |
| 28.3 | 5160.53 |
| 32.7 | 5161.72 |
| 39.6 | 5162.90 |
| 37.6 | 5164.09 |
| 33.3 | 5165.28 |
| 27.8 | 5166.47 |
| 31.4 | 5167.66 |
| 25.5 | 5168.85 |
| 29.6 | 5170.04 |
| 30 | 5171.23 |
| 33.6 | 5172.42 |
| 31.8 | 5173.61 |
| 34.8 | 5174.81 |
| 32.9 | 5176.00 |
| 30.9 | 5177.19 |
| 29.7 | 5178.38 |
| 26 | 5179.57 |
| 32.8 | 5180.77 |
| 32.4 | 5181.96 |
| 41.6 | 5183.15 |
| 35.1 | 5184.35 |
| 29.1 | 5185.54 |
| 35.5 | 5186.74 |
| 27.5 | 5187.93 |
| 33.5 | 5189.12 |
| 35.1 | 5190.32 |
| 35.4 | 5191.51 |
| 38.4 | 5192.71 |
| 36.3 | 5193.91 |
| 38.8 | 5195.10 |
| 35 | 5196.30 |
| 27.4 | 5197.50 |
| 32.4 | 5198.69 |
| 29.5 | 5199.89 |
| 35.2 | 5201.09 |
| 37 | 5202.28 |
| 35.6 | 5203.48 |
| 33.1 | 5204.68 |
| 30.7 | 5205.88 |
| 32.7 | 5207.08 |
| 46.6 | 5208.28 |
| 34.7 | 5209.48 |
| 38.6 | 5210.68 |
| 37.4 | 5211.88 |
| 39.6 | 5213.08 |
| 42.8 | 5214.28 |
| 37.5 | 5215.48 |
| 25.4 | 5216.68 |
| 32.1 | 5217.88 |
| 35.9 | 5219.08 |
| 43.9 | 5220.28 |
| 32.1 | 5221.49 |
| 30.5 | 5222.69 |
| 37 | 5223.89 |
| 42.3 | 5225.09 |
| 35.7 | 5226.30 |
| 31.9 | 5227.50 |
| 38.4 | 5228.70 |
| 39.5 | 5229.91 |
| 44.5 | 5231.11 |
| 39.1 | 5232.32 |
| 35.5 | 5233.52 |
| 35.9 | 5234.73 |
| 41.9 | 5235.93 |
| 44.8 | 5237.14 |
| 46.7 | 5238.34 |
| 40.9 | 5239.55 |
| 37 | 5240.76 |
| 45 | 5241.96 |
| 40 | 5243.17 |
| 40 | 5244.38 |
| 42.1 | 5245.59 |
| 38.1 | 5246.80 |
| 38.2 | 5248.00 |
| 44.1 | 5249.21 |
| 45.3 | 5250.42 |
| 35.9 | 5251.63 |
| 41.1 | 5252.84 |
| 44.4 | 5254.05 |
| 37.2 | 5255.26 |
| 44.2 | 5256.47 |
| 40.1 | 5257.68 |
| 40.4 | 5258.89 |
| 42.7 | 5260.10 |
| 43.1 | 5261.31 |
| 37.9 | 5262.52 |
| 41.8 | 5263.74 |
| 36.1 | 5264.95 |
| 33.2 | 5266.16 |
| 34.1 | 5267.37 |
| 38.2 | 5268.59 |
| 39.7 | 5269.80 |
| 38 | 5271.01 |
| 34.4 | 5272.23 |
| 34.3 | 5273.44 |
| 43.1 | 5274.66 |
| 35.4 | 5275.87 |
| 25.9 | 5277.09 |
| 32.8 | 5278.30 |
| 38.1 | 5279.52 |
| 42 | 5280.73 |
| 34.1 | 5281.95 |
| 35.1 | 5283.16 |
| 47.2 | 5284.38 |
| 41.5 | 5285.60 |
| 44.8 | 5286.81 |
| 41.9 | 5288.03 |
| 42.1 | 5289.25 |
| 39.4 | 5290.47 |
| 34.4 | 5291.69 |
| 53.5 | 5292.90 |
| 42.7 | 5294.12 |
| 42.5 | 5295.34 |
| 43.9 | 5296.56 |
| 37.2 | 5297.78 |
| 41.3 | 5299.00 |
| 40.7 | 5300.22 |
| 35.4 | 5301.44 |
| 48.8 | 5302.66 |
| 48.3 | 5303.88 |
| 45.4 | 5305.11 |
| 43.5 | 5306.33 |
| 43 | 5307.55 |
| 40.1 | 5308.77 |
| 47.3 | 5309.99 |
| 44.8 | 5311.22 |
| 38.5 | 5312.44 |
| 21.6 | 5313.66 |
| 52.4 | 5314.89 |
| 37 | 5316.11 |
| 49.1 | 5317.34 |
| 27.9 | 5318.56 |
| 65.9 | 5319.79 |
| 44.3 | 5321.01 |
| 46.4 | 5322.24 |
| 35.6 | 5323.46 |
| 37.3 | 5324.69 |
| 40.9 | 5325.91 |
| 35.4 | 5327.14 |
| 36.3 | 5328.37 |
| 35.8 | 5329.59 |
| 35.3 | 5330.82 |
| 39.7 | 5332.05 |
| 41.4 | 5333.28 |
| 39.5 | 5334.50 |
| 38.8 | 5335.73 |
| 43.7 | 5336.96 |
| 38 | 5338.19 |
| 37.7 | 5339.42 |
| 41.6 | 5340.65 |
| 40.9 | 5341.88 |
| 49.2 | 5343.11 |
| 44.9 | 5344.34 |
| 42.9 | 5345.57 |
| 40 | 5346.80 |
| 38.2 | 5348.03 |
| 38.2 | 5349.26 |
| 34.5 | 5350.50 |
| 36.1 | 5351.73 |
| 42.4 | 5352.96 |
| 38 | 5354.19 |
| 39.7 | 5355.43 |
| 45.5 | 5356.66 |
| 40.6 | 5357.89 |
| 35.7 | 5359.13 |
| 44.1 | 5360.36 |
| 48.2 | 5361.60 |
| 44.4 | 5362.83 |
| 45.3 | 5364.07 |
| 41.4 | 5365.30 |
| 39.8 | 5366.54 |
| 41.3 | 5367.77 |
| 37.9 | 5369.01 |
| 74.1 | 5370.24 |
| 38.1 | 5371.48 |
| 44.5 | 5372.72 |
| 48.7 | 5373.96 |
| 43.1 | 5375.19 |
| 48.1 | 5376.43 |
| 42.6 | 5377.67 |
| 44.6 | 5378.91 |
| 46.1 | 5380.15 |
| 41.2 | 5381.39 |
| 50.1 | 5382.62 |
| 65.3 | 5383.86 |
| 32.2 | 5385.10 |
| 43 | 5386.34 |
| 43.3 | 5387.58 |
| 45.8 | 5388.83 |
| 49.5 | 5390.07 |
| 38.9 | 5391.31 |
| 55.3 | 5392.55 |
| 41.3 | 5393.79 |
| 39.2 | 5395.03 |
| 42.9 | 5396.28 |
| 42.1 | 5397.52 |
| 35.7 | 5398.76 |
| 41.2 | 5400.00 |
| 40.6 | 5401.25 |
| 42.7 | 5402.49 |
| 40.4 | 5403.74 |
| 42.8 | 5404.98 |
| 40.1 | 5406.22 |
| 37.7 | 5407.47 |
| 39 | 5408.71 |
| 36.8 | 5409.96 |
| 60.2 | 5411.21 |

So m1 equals 3.5 Ang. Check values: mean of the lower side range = 41.7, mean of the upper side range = 46.1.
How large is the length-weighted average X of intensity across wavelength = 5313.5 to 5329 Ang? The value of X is 41.3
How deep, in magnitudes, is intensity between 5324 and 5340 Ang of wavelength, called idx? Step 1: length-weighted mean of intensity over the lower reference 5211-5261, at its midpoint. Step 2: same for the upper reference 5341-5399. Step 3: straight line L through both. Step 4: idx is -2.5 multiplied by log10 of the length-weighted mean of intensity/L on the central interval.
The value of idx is 0.105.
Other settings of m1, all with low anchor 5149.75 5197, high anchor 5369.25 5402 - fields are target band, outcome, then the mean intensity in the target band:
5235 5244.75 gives -1.2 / 41.9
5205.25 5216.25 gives -0.6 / 37.6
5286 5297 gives -0.7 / 42.8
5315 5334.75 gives 0.5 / 40.8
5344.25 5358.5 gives 1.1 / 39.9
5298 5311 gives -0.8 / 43.2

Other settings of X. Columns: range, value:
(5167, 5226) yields 34.1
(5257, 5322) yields 40.6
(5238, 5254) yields 41.1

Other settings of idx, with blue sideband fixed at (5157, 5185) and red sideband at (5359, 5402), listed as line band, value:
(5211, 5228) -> -0.03 mag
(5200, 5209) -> -0.04 mag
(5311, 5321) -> -0.04 mag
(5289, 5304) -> -0.07 mag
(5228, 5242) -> -0.13 mag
